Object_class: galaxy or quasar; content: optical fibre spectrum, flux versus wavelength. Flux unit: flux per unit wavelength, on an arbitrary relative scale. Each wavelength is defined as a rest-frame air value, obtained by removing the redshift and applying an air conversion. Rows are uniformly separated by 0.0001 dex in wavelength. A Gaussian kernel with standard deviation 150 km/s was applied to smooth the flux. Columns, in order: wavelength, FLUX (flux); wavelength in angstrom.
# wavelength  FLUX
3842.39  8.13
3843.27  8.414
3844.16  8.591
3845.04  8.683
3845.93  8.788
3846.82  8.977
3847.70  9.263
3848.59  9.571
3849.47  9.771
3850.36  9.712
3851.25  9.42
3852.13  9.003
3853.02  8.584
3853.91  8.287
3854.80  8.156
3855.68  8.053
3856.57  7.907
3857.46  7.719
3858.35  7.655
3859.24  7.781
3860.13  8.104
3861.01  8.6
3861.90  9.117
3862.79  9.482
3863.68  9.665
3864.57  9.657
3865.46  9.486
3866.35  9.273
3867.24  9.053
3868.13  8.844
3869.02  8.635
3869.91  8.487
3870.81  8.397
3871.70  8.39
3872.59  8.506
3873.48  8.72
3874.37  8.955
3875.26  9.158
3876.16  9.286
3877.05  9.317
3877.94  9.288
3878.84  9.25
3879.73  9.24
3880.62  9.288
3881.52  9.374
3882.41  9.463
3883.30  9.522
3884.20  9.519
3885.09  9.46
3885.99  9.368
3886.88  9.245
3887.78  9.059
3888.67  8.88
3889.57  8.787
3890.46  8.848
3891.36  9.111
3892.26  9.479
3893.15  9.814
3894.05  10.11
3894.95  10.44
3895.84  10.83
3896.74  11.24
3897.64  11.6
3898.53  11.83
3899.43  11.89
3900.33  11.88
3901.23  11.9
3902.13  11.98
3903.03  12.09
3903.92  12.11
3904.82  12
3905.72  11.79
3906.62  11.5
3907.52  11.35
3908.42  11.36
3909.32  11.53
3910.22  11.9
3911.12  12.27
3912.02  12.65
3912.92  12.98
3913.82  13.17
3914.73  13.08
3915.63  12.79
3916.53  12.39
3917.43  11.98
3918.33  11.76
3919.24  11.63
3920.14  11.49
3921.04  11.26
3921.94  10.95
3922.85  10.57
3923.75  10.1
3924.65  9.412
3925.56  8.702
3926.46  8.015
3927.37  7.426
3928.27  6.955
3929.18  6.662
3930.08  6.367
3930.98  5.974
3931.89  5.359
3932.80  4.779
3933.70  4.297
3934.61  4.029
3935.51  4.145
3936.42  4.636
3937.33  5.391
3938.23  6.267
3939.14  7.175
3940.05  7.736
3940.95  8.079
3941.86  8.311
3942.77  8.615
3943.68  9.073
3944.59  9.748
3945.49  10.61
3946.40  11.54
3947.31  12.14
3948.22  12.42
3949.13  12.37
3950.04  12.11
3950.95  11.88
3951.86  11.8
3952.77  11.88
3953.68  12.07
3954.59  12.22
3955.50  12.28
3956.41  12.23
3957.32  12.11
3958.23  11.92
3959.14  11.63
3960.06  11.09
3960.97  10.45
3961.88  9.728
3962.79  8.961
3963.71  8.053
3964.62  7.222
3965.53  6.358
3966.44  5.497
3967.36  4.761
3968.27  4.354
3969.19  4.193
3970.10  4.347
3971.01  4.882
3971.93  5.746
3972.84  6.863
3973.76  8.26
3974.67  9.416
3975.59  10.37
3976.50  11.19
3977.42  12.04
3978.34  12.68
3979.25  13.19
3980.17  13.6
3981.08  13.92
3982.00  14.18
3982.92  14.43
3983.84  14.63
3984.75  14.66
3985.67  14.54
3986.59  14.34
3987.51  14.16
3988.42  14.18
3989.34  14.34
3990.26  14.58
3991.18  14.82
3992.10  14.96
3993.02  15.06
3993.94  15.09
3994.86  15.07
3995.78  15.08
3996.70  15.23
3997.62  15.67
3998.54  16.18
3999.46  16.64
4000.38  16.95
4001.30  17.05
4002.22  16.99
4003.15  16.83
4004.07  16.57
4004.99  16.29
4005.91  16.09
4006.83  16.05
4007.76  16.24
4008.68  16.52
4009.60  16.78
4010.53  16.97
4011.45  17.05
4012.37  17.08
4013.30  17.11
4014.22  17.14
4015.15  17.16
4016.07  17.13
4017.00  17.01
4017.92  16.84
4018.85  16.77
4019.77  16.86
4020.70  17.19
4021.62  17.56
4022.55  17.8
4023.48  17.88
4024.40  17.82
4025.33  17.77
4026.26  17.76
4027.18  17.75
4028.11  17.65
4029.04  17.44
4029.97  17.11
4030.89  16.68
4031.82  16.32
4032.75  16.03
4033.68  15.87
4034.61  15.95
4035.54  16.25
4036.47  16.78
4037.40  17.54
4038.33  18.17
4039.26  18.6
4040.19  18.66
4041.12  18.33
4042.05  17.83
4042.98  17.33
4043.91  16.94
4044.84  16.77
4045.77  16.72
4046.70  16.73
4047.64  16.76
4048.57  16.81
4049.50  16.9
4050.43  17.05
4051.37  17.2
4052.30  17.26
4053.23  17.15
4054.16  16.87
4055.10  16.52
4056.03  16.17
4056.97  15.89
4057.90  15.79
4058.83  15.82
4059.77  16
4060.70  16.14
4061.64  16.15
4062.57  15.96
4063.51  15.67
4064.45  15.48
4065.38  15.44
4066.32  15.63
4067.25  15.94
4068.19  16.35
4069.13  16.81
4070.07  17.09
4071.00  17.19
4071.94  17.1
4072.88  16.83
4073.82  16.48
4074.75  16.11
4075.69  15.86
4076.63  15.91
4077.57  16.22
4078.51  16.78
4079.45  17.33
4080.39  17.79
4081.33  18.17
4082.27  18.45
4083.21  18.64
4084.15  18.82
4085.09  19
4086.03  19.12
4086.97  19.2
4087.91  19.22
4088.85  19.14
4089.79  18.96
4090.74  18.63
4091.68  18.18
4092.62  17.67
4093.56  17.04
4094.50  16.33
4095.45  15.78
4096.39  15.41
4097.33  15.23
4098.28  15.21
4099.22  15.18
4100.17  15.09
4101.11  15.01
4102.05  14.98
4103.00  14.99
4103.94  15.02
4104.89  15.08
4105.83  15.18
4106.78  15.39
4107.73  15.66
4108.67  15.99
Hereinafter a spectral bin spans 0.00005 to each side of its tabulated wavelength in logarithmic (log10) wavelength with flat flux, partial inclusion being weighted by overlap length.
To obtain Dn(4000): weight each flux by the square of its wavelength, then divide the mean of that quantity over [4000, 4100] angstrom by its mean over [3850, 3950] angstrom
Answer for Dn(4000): 1.9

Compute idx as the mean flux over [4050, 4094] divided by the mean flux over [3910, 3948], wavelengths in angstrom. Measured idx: 1.9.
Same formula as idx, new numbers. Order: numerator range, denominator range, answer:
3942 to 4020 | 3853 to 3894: 1.44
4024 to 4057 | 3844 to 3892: 1.91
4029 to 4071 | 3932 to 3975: 1.95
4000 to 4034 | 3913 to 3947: 1.95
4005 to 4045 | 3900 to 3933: 1.62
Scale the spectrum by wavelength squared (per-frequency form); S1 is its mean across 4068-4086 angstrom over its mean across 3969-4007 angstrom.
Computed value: 1.34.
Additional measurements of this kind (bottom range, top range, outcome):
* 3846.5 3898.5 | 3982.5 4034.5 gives 1.90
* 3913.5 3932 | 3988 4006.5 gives 1.65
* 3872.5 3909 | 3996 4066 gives 1.77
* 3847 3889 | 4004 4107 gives 2.07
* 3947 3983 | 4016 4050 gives 1.77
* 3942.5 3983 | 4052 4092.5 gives 1.79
